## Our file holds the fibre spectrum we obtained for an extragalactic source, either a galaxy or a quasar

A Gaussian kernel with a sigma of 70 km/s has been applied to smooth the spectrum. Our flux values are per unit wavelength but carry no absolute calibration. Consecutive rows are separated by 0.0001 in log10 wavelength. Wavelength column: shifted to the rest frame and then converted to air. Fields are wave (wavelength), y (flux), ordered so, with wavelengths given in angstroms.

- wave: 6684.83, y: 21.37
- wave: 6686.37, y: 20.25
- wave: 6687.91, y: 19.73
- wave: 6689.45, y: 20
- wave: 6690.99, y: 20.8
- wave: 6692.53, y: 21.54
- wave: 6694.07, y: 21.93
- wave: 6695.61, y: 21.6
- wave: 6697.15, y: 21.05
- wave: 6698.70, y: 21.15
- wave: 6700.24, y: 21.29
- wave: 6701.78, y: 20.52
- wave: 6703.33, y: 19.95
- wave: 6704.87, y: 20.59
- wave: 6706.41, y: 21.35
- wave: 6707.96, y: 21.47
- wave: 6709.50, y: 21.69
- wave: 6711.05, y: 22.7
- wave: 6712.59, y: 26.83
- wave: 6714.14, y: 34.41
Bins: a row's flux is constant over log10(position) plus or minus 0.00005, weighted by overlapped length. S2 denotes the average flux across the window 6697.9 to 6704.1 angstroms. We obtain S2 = 20.7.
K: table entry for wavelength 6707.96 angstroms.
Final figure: 21.47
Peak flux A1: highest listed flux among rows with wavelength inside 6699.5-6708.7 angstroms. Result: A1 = 21.47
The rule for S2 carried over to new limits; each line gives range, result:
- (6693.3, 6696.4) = 21.8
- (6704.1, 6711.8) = 21.6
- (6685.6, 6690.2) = 20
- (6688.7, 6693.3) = 20.8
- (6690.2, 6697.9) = 21.4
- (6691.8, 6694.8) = 21.7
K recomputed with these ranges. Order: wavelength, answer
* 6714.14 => 34.41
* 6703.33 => 19.95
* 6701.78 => 20.52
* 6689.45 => 20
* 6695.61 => 21.6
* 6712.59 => 26.83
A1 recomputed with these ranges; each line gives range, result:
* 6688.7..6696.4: 21.93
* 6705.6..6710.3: 21.69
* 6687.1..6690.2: 20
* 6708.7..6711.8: 22.7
